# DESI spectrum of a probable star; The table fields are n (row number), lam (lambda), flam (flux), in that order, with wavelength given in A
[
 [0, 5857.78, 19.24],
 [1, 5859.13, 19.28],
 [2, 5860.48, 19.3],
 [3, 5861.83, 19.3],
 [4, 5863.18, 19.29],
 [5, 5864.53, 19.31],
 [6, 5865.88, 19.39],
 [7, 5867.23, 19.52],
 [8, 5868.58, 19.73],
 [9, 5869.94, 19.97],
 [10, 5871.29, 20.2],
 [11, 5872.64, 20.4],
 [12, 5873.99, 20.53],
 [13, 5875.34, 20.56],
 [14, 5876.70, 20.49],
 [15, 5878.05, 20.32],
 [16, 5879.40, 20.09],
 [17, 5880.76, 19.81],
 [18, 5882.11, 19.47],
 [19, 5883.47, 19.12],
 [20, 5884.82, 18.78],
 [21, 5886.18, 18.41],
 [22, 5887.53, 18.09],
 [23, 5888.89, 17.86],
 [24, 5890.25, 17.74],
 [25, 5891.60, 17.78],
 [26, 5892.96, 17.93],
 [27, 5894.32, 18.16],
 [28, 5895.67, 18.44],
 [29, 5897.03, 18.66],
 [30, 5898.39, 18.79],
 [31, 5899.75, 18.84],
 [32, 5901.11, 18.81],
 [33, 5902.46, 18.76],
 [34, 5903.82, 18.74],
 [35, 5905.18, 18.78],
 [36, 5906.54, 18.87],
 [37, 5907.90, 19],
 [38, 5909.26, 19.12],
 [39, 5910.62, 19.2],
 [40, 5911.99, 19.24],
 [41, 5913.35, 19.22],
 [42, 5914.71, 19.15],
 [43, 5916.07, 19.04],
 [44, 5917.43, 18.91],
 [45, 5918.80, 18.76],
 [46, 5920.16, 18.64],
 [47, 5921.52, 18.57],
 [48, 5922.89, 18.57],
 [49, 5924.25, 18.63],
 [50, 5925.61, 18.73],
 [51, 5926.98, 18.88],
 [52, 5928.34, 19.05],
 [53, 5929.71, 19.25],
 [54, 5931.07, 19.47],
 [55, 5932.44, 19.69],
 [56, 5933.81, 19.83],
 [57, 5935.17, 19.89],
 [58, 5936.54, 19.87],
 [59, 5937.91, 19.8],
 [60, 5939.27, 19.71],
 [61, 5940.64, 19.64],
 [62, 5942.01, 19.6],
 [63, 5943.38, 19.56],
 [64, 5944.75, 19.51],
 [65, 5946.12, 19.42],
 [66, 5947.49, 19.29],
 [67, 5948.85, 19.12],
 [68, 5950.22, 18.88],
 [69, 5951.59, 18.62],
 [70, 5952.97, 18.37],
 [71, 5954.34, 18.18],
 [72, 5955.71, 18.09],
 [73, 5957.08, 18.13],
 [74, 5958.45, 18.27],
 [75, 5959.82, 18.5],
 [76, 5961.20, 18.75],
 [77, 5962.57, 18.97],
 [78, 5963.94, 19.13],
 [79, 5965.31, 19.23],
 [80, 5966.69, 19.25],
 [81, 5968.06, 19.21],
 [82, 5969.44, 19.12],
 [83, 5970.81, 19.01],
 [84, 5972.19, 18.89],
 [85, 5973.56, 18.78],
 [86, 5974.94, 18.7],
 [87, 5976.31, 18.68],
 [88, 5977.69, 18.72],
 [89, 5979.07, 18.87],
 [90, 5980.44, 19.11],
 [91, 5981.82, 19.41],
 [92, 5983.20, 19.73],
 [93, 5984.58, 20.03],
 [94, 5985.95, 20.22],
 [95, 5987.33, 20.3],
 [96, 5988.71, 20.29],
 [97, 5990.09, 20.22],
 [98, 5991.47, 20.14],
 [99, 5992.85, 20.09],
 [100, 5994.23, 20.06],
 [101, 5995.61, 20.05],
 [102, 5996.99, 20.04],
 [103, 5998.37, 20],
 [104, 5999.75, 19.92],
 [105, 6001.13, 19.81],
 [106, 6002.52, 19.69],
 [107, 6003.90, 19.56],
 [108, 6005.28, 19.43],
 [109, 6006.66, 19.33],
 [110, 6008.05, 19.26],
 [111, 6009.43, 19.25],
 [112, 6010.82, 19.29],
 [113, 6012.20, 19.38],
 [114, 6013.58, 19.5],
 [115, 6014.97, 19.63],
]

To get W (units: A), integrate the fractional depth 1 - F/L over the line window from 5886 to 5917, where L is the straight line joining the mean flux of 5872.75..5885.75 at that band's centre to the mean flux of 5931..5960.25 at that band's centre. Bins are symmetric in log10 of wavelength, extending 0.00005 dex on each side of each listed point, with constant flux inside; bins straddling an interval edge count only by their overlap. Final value 1.6 A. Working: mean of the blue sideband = 19.9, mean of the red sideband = 19.2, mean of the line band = 18.6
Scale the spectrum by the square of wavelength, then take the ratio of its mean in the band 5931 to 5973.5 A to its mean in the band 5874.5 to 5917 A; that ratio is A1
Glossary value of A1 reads 1.0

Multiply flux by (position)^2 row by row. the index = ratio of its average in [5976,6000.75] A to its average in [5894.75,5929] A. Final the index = 1.08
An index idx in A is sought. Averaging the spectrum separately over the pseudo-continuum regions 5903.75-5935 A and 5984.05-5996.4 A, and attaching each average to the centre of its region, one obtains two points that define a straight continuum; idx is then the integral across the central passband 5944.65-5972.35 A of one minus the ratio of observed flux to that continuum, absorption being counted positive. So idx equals 1.2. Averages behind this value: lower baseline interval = 19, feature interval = 18.8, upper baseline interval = 20.2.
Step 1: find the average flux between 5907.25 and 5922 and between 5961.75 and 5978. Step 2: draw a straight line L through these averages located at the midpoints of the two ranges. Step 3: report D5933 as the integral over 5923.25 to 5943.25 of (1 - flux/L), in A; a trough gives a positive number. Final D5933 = -0.5 A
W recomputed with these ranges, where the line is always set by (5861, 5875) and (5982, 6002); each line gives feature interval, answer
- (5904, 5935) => 1.33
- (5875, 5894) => 0.79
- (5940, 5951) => 0.32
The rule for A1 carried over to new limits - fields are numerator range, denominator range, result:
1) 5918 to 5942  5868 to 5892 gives 1.01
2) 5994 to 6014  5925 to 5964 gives 1.05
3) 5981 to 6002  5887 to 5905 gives 1.12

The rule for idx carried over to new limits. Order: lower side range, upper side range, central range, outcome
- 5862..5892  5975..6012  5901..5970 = 1.74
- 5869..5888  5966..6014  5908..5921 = 0.43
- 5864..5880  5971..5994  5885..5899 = 1.23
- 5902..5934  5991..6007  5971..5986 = 0.38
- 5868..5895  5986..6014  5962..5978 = 0.55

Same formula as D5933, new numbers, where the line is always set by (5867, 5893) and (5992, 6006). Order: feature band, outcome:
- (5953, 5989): 1.31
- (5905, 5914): 0.19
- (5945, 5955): 0.40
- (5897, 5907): 0.35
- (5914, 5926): 0.47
